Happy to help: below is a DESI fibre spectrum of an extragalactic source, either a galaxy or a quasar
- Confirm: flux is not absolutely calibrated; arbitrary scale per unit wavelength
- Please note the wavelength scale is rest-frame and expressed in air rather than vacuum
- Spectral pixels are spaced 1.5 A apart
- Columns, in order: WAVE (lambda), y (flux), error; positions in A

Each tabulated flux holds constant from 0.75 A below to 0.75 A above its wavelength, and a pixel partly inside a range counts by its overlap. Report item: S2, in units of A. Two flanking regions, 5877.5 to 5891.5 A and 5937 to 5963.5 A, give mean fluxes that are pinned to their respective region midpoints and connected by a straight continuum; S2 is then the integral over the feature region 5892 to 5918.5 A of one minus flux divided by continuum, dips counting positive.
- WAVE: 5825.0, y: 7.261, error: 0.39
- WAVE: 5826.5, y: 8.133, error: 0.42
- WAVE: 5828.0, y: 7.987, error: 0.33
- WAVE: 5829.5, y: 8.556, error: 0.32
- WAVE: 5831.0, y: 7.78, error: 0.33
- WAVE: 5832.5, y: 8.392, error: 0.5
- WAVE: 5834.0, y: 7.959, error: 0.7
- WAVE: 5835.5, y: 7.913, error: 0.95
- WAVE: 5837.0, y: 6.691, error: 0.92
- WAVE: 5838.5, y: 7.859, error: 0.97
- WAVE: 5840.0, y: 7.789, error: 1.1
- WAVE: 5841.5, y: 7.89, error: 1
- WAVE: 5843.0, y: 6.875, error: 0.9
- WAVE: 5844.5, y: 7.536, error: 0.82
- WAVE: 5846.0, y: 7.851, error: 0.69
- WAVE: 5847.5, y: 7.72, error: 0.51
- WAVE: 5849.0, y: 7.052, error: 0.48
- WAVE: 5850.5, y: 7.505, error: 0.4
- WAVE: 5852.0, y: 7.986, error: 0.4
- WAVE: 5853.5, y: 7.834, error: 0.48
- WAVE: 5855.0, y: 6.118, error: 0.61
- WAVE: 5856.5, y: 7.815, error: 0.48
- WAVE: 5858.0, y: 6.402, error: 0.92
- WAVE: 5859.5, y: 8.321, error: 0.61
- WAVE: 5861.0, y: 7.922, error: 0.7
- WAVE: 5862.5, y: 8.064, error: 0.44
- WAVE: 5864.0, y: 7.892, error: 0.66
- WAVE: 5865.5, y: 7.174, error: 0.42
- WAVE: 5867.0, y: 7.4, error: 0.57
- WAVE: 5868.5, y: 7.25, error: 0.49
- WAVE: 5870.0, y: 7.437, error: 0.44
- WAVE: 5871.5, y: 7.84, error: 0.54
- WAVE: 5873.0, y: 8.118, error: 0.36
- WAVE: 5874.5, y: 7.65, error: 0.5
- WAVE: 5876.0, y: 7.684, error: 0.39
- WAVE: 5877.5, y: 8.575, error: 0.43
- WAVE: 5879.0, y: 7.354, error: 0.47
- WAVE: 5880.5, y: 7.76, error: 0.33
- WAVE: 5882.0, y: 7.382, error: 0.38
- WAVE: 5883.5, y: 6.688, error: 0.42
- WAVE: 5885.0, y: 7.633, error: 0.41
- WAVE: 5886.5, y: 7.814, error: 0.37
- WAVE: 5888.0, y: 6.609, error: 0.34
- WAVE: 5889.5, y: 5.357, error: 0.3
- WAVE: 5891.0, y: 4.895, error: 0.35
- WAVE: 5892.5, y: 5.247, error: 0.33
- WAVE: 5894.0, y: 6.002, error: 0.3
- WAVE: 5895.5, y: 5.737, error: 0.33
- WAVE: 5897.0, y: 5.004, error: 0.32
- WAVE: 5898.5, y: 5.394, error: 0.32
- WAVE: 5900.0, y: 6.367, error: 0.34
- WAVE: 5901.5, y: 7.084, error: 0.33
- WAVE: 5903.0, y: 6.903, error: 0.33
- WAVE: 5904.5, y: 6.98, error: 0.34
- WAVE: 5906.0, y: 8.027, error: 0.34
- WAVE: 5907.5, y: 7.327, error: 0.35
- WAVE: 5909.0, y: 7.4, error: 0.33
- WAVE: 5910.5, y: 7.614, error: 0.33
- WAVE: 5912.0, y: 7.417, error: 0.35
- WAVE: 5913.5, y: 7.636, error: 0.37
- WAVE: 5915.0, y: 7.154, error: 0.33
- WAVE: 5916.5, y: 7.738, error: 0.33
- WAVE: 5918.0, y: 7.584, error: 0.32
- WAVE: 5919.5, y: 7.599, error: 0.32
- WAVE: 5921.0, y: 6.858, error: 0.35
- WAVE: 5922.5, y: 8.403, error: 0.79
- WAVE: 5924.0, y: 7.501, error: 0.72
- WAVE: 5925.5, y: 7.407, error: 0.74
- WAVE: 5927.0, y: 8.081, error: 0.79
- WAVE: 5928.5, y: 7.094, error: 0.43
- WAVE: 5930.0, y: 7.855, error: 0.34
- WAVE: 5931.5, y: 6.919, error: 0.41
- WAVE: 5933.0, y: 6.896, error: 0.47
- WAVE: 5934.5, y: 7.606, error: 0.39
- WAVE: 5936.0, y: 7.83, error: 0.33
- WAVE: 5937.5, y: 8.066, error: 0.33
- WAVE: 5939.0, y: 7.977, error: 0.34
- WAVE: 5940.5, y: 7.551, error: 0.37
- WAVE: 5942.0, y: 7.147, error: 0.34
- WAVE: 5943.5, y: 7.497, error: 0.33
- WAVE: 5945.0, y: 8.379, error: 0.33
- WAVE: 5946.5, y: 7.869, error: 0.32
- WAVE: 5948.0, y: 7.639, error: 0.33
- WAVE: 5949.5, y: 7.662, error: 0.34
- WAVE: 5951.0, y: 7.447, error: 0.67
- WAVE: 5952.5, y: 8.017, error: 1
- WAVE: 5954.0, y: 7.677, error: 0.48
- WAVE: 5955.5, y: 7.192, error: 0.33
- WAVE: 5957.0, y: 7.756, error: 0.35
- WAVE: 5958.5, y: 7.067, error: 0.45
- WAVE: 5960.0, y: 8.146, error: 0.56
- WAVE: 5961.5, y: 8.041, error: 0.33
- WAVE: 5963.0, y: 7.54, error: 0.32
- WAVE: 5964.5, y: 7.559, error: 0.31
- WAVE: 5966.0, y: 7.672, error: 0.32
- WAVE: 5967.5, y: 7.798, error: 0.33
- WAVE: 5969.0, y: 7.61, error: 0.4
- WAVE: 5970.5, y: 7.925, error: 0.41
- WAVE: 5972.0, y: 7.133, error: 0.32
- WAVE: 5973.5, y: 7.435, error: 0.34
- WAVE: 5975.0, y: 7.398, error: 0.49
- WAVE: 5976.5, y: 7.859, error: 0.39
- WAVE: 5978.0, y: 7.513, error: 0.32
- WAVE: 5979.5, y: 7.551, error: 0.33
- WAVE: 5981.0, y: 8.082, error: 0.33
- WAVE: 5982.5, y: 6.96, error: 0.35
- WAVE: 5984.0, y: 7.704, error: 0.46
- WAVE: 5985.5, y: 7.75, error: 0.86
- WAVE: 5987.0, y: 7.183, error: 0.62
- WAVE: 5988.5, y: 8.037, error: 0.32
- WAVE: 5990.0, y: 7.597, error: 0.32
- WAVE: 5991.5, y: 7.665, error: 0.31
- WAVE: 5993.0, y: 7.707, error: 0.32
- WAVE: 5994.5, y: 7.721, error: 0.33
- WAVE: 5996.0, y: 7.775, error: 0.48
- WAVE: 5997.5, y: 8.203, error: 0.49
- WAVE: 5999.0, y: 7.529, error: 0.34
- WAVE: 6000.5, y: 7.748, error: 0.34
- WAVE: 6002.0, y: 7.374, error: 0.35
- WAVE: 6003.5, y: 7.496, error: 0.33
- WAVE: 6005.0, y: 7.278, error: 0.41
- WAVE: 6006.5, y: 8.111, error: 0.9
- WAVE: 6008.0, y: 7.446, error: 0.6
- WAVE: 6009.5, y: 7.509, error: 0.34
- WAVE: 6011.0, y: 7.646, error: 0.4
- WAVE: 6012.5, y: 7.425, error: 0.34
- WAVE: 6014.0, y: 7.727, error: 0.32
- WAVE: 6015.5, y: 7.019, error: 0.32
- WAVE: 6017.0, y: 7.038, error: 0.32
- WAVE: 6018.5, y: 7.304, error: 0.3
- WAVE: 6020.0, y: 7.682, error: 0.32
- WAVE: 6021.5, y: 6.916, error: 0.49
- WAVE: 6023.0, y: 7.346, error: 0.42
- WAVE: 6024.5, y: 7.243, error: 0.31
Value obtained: 1.4 A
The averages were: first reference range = 6.96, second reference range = 7.7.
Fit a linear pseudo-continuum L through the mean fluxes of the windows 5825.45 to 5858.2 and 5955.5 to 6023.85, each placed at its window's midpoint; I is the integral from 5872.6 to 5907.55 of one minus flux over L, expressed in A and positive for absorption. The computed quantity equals 3.8 A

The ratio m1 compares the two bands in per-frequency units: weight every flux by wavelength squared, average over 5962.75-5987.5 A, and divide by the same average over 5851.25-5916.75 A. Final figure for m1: 1.10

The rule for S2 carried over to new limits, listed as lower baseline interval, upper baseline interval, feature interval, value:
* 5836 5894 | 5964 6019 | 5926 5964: -0.75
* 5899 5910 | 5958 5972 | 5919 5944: -0.58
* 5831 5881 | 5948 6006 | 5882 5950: 4.31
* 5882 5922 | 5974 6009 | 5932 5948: -1.15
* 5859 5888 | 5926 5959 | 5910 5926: 0.17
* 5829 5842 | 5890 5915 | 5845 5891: -1.28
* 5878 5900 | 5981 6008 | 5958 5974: -0.75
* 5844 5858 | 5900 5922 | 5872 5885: -0.45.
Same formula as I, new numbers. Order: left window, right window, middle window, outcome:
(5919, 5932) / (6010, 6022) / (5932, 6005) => -1.9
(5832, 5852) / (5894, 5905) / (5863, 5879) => -1.9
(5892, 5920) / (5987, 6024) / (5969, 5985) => -0.5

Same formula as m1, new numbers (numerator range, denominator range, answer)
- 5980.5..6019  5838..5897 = 1.09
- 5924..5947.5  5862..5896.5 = 1.09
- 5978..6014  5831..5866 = 1.06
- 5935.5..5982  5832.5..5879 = 1.04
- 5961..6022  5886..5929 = 1.13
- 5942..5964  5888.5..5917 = 1.19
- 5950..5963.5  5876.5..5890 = 1.08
